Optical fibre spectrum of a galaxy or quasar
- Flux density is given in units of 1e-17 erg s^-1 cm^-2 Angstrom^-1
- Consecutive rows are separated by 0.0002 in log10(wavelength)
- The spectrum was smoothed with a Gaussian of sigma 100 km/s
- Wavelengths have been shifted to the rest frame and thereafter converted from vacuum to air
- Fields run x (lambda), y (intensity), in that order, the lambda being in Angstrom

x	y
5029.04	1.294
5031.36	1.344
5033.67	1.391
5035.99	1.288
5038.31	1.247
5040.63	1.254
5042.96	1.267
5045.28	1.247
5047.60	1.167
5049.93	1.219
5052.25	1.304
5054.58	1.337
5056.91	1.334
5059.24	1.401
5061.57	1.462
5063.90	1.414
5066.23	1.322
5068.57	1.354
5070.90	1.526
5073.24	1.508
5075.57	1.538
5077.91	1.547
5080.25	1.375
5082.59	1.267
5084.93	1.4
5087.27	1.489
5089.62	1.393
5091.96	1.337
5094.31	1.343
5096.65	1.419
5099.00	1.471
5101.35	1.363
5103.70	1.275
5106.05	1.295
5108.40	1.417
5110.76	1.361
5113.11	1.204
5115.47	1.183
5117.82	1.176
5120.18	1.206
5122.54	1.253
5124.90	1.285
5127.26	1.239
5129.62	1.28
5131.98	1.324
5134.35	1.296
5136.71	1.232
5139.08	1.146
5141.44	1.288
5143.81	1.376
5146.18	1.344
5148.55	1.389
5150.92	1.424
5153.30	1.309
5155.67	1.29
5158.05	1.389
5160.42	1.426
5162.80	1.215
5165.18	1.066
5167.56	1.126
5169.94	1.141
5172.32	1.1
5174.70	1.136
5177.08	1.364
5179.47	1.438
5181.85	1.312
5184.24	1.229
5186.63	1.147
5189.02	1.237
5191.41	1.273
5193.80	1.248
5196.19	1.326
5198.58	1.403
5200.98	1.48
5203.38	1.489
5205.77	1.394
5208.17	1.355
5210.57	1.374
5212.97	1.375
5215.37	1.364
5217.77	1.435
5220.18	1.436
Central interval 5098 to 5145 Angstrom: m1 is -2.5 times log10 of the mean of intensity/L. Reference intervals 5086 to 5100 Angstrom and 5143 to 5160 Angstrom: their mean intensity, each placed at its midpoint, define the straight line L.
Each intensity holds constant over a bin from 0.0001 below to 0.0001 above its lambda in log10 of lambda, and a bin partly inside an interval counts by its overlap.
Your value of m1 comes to 0.08 mag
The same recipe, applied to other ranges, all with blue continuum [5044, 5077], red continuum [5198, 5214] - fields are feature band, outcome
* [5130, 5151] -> 0.07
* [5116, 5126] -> 0.13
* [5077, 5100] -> -0.02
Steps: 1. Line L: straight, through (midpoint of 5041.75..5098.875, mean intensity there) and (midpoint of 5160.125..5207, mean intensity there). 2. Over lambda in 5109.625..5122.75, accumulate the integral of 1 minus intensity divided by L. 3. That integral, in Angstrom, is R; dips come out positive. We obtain 1.0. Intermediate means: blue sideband 1.38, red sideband 1.27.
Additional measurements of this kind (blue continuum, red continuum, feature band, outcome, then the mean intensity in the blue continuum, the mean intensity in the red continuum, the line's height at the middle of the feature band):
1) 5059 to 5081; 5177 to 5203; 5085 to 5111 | 0.69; 1.45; 1.32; 1.42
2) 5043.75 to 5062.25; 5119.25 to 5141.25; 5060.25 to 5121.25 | -4.34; 1.3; 1.25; 1.28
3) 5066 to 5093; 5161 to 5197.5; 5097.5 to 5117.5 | 0.79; 1.43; 1.23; 1.37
